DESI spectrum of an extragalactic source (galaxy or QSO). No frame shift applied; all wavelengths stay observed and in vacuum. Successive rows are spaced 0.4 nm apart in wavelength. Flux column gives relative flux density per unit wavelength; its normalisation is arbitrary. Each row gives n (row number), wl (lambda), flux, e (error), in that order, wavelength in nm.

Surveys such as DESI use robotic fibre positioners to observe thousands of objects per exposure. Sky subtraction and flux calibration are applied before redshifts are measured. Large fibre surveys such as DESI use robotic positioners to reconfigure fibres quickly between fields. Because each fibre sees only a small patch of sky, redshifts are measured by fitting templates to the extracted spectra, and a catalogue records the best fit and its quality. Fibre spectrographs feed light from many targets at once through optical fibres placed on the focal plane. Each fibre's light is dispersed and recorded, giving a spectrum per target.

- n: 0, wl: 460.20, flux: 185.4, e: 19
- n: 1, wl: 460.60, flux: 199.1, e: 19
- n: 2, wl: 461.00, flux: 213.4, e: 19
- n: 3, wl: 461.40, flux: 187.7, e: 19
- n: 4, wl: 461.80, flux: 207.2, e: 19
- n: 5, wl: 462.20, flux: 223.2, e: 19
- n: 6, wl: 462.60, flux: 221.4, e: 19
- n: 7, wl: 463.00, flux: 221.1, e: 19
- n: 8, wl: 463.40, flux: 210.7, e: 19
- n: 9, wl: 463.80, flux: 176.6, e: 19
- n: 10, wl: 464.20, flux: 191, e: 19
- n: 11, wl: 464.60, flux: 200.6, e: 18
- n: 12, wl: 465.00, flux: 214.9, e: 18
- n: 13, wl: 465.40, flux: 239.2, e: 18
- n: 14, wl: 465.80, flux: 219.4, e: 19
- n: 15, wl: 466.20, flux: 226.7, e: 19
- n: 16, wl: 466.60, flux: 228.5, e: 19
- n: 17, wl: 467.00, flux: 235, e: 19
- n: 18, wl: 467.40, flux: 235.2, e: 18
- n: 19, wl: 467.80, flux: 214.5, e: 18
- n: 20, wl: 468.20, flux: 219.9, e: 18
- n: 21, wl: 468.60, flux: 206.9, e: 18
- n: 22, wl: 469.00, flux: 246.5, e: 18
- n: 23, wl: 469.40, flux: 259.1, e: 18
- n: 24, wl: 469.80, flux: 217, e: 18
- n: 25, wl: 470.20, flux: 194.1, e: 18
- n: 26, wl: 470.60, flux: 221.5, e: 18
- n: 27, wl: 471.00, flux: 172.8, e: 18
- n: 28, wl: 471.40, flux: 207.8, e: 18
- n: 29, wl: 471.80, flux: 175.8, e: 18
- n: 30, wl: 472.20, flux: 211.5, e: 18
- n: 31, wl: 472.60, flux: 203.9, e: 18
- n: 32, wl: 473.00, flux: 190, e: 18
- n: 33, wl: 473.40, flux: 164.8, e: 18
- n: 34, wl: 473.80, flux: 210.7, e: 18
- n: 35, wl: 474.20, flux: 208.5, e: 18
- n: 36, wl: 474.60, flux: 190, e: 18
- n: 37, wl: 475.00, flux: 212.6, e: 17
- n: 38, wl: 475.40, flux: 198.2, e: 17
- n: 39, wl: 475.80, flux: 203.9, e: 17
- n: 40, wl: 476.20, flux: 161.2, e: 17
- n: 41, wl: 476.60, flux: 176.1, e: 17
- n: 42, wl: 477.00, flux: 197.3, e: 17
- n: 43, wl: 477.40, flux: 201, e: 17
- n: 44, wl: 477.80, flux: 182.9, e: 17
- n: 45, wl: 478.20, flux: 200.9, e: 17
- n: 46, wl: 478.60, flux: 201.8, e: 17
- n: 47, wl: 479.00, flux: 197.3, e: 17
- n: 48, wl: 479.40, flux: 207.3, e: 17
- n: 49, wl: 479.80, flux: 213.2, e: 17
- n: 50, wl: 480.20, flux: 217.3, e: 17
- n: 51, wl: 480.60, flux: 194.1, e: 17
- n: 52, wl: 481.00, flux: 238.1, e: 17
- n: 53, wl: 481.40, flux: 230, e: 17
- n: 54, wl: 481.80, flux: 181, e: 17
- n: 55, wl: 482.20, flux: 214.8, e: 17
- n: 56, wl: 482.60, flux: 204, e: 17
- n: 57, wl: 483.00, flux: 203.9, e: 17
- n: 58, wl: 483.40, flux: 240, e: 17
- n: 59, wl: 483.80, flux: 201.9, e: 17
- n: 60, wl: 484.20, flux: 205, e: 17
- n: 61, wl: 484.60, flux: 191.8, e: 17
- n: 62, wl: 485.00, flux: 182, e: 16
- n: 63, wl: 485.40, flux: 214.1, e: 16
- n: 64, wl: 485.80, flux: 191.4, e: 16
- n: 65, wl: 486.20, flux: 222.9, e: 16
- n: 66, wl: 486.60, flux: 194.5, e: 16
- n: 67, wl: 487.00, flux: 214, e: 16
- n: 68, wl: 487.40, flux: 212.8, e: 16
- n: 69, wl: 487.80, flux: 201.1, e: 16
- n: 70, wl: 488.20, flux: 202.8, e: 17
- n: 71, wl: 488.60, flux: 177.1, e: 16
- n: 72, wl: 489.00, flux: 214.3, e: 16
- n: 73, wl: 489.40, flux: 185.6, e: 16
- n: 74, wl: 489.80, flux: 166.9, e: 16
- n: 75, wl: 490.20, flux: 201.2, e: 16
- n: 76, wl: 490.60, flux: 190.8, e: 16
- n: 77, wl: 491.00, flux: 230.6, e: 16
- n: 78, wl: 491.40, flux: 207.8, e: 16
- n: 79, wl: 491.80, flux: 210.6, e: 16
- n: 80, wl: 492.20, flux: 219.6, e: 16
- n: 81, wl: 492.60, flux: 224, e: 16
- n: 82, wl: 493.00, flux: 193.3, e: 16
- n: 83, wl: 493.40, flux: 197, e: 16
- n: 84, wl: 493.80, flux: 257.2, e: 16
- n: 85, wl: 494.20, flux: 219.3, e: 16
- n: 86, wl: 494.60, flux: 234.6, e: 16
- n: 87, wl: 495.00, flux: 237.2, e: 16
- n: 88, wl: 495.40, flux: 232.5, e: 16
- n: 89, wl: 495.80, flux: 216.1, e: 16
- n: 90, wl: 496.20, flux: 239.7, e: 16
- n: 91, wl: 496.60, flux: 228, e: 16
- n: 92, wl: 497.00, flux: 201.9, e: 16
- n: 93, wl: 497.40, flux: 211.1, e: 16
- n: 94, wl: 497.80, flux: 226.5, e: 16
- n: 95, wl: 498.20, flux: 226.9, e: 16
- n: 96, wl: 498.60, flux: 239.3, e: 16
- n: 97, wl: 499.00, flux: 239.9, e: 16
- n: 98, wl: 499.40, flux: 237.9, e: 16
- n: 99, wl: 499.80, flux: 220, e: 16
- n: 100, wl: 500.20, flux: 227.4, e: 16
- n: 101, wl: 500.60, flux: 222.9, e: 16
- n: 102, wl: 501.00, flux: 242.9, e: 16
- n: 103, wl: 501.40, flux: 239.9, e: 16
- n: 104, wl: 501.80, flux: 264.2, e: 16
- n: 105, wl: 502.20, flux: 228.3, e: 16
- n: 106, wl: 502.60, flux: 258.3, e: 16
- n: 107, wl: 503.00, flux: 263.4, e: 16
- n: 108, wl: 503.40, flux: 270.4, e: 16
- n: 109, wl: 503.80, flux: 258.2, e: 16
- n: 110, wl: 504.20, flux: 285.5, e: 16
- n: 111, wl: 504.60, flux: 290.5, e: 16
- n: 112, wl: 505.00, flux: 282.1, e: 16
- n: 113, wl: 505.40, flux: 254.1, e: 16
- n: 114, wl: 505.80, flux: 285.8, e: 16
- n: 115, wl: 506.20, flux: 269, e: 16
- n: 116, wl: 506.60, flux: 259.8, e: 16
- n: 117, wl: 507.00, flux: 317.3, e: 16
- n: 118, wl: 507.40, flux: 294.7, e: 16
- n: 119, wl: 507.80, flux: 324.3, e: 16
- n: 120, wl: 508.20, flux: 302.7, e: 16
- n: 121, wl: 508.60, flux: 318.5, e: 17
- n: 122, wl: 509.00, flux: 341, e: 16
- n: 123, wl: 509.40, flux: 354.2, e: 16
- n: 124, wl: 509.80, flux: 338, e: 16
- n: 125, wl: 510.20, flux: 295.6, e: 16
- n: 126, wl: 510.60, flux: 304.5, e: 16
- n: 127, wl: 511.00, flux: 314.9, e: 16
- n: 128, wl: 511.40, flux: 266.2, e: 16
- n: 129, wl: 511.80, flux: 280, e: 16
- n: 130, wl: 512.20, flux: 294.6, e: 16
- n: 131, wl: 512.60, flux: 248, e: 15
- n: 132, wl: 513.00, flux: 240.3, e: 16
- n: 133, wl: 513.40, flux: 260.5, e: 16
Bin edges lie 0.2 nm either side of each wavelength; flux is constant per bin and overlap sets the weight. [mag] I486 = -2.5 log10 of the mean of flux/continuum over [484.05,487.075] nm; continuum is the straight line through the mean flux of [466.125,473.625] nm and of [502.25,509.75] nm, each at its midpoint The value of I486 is 0.22 mag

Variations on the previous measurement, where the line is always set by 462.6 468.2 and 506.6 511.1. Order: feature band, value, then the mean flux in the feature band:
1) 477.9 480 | 0.22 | 203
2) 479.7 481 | 0.18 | 212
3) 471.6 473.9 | 0.21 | 192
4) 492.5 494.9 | 0.26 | 221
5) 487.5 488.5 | 0.32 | 201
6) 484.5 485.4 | 0.33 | 192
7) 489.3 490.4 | 0.42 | 184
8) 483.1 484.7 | 0.23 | 210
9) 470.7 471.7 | 0.20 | 192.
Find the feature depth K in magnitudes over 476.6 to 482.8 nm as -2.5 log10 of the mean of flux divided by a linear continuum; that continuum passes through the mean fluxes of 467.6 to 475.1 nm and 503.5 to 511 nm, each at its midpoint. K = 0.12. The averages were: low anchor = 207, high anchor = 299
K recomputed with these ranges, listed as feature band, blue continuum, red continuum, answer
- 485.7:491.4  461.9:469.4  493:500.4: 0.12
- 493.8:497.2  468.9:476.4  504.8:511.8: 0.16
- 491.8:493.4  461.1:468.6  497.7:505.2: 0.15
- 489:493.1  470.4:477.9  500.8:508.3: 0.17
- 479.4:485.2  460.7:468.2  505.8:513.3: 0.19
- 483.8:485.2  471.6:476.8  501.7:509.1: 0.15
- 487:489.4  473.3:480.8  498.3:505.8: 0.10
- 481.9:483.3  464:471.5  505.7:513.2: 0.19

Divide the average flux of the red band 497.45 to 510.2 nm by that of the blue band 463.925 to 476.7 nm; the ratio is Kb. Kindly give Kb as 1.3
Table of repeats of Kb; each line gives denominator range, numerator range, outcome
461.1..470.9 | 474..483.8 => 0.94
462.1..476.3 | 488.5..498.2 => 1.02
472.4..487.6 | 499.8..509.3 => 1.35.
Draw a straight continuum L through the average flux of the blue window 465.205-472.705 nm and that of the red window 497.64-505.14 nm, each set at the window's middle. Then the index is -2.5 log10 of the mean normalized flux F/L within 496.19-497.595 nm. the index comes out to 0.13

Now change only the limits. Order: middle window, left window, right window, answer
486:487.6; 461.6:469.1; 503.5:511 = 0.22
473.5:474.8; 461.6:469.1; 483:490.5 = 0.06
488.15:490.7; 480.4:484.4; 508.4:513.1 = 0.22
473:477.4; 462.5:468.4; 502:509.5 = 0.21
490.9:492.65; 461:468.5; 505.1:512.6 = 0.22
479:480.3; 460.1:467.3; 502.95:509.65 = 0.16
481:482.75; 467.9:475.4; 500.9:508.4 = 0.08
